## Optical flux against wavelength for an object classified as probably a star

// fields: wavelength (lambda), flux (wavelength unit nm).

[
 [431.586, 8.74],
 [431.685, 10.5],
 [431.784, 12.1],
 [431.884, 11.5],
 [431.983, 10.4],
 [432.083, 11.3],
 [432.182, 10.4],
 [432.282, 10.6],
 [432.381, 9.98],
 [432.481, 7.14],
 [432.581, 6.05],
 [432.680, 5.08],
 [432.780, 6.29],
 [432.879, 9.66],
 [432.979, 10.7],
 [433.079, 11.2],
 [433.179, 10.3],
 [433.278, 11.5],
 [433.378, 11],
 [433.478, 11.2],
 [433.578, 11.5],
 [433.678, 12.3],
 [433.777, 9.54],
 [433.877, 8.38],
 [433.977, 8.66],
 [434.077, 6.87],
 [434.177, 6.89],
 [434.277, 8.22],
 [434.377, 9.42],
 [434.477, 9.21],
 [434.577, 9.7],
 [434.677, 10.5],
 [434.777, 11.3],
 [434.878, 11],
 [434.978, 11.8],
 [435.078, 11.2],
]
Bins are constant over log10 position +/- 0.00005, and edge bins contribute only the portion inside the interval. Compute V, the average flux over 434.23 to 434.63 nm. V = 9.16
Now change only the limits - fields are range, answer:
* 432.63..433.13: 8.59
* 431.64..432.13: 11.2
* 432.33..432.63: 7.74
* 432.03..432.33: 10.7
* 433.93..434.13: 7.73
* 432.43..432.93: 6.85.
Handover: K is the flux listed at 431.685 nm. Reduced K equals 10.5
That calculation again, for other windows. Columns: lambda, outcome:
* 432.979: 10.7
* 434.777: 11.3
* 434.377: 9.42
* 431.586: 8.74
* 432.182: 10.4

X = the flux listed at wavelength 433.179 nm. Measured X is 10.3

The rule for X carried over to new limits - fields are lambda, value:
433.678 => 12.3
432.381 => 9.98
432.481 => 7.14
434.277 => 8.22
